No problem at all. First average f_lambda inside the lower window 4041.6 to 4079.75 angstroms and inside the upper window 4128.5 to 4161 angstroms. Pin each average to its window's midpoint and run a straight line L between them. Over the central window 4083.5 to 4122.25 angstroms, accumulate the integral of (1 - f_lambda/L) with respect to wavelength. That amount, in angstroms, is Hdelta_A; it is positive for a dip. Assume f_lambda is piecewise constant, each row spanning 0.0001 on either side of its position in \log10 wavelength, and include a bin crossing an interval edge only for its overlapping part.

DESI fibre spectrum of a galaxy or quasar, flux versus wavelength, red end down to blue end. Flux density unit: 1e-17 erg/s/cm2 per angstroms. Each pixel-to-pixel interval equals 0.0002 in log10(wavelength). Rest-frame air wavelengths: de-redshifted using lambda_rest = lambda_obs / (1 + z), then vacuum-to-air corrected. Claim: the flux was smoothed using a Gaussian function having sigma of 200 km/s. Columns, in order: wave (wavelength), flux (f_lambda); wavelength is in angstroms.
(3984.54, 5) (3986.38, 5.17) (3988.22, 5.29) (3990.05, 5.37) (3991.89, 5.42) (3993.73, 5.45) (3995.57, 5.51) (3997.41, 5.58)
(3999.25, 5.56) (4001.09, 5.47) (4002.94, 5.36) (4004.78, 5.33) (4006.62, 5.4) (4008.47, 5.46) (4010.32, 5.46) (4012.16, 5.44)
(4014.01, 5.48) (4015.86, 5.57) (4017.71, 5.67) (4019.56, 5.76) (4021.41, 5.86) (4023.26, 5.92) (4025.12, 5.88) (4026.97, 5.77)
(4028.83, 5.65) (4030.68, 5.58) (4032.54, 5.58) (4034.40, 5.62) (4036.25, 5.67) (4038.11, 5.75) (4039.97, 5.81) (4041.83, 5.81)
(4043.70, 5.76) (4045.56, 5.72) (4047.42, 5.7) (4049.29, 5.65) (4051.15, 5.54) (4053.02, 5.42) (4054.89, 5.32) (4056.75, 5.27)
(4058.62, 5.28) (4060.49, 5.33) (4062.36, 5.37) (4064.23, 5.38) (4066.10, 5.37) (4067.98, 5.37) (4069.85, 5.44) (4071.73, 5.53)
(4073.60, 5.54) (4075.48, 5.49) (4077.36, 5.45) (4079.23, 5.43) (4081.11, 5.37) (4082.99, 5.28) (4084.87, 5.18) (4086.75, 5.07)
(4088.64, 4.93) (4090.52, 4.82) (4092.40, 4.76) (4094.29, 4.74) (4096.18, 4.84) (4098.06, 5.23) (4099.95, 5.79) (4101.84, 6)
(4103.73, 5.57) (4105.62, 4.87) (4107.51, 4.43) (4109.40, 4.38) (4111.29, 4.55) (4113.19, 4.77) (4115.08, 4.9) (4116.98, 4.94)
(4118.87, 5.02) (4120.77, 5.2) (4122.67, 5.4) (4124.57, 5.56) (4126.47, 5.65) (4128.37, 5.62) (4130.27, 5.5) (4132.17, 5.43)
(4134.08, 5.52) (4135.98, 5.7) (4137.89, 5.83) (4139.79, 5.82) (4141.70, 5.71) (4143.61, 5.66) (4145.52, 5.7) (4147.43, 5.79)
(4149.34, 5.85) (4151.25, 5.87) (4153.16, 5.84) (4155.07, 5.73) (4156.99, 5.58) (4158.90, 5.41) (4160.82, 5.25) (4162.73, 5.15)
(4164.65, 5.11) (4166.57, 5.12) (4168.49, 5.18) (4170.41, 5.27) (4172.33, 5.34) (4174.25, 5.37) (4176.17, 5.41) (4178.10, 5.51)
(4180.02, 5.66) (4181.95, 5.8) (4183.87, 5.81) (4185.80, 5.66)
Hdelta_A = 3.9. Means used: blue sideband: 5.48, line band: 5.01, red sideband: 5.67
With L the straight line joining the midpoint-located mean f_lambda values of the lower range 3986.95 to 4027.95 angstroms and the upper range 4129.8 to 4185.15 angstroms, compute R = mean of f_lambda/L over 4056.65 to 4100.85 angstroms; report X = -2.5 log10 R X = 0.06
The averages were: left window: 5.54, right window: 5.55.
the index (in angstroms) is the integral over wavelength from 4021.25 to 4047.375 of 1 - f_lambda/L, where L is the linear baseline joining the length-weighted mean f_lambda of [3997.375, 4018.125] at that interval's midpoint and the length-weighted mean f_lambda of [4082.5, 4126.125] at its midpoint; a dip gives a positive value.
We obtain -1.8 angstroms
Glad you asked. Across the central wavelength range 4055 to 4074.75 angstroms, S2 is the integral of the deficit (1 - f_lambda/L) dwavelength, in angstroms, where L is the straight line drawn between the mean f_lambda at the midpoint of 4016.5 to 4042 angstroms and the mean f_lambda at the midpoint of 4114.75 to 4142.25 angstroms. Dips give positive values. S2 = 0.9 angstroms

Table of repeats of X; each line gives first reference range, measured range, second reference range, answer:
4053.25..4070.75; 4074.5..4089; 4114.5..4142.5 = 0.02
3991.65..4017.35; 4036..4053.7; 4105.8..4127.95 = -0.08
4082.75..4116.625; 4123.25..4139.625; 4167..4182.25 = -0.09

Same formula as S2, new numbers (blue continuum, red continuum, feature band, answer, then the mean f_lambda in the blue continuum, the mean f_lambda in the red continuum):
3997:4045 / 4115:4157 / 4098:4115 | 1.6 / 5.62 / 5.57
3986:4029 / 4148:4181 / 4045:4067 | 0.3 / 5.54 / 5.45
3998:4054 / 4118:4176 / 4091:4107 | 1.0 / 5.62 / 5.51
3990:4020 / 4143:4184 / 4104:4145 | 1.8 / 5.49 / 5.51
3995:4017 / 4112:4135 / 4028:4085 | -1.3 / 5.47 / 5.28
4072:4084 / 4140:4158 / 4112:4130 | 1.3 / 5.43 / 5.75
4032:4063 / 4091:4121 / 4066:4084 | -0.4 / 5.57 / 4.99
